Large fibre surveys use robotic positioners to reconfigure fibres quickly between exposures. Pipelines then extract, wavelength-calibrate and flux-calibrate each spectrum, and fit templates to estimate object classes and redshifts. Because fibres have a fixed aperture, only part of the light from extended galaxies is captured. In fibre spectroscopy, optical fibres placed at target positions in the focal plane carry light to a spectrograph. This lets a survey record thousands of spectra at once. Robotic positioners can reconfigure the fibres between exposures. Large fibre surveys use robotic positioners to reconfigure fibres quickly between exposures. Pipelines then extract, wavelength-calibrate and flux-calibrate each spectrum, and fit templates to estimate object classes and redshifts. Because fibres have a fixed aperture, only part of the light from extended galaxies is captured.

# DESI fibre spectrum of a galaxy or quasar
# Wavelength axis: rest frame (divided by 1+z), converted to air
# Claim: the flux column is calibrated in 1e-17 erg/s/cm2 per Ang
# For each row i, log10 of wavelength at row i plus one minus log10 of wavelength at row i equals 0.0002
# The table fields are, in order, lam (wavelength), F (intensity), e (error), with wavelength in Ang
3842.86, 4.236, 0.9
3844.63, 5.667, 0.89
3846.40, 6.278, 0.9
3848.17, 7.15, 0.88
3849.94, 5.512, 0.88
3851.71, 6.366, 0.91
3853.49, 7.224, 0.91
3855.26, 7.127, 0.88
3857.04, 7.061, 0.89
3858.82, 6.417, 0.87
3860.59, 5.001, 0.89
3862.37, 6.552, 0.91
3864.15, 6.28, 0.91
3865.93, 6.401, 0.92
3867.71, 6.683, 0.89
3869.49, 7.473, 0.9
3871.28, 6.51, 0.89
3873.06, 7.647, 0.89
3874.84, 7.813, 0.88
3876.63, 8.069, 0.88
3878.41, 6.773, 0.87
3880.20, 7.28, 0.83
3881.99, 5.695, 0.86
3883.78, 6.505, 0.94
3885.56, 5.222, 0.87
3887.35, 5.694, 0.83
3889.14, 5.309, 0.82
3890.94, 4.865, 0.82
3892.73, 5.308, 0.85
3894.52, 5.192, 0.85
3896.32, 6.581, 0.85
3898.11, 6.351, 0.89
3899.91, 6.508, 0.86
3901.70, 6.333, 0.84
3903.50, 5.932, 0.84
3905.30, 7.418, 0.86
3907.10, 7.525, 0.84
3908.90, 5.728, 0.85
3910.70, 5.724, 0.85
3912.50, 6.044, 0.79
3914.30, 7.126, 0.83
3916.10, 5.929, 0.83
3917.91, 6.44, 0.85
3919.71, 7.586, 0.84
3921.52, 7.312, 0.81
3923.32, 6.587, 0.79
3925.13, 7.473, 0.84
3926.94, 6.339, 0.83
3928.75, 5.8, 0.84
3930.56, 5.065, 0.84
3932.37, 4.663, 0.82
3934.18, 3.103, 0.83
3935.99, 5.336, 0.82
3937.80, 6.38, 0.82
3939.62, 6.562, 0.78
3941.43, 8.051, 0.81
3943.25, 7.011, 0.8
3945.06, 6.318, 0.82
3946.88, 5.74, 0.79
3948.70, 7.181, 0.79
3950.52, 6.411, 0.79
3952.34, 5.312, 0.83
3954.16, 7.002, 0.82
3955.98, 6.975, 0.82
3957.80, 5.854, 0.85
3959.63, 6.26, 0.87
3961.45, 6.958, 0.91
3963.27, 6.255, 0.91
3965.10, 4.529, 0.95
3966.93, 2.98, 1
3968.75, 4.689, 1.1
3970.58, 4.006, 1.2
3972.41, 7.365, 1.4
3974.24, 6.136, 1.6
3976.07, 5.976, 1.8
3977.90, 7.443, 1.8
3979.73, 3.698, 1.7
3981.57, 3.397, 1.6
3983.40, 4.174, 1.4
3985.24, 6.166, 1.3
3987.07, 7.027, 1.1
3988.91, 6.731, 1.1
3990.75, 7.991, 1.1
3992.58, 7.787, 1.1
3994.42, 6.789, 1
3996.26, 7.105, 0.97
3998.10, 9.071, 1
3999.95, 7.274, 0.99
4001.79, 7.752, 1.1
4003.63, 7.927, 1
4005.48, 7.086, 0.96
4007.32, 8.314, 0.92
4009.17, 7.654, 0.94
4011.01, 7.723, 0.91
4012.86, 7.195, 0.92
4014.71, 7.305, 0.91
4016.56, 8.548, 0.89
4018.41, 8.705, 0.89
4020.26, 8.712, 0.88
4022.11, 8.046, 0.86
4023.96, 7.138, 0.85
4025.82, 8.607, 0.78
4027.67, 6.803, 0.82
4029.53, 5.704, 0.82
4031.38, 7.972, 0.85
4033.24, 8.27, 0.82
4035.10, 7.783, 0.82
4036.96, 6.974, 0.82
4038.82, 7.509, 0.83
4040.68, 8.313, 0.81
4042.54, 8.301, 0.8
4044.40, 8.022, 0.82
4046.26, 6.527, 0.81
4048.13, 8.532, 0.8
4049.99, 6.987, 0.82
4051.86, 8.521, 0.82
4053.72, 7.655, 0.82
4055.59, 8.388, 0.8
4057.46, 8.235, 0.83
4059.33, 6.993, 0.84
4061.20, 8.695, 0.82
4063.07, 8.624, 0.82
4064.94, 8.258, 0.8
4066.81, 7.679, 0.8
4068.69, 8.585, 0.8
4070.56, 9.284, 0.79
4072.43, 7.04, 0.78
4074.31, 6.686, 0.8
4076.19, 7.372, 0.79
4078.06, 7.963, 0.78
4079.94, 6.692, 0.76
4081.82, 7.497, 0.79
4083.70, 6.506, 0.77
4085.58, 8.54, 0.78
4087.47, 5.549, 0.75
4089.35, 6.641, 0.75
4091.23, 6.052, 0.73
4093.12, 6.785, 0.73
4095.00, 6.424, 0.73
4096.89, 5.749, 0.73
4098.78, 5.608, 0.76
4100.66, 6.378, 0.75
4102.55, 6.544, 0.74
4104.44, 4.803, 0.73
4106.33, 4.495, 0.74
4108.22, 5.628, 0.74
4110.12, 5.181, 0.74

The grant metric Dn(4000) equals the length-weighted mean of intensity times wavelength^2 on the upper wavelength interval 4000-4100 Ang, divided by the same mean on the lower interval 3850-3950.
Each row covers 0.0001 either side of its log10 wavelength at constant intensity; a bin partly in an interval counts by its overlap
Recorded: 1.28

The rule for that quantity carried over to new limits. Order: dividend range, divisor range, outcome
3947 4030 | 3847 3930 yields 1.09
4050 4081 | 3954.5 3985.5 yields 1.51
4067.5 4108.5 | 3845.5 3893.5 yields 1.16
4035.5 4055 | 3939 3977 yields 1.33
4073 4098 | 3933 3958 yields 1.17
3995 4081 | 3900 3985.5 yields 1.36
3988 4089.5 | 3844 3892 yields 1.30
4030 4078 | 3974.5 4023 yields 1.13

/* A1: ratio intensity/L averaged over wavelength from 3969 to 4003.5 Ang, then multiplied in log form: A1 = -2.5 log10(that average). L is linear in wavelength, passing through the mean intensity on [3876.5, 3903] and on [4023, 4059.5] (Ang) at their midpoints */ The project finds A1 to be 0.106 mag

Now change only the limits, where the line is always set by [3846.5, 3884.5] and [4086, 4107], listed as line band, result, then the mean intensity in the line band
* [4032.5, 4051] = -0.24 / 7.72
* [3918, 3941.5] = 0.07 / 6.12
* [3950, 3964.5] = 0.02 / 6.34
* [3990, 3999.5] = -0.22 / 7.72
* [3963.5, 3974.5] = 0.28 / 4.96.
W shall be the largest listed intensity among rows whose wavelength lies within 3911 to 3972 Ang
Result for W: 8.051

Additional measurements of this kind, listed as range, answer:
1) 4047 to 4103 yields 9.284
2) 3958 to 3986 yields 7.443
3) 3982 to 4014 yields 9.071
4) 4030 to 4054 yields 8.532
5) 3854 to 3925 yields 8.069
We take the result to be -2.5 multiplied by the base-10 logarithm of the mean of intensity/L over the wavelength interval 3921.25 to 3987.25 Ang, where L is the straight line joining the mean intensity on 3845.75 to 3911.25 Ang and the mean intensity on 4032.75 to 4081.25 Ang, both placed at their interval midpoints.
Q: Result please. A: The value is 0.20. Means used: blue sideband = 6.42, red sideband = 7.84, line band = 5.85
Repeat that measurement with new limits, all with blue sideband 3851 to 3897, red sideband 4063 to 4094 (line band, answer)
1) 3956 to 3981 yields 0.225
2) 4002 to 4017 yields -0.096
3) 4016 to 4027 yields -0.163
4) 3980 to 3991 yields 0.222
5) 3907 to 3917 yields 0.058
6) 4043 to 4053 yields -0.076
